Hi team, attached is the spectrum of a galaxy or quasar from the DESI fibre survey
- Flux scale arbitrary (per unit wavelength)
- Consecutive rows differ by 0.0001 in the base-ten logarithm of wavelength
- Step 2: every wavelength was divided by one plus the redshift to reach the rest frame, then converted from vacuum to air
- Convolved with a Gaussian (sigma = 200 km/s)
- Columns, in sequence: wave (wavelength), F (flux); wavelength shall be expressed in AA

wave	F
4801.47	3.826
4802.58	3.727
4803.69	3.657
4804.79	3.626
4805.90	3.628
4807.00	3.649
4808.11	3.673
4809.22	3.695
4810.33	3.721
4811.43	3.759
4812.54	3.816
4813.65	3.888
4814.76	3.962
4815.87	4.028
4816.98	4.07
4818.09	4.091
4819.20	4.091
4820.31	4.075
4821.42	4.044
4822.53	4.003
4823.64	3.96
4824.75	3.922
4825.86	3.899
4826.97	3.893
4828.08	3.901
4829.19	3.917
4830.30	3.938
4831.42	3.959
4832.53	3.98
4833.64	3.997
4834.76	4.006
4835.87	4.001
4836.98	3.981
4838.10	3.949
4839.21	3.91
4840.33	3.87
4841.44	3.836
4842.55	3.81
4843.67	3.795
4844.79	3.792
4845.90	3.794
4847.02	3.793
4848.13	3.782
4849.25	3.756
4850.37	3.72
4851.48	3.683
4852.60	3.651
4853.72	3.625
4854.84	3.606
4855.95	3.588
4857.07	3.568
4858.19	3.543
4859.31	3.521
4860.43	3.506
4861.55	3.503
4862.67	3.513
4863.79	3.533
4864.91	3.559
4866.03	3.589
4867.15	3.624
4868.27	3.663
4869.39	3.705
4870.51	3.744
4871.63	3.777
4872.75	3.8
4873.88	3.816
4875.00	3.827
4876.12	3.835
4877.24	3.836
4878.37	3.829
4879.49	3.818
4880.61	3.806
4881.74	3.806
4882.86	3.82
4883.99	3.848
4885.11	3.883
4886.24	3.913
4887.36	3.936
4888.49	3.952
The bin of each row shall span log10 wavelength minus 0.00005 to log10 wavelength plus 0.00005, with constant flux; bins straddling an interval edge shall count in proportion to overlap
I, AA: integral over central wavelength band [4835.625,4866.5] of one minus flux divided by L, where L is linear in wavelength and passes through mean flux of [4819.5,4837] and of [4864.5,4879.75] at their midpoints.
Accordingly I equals 1.2 AA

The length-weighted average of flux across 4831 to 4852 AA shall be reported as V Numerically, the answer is 3.86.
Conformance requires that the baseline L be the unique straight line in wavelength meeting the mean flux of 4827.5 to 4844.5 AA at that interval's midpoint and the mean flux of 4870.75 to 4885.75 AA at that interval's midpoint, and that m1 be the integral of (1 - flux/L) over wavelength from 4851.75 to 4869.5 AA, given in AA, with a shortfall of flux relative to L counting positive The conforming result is 1.3 AA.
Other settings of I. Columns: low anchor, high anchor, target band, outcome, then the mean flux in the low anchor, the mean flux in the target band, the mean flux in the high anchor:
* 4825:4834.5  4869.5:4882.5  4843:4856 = 0.5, 3.94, 3.72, 3.81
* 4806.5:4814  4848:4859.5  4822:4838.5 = -1.2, 3.74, 3.95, 3.64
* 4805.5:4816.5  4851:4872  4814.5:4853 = -2.1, 3.79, 3.91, 3.6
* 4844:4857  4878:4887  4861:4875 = 0.5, 3.7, 3.66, 3.84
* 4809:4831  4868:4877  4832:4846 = -0.1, 3.94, 3.91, 3.78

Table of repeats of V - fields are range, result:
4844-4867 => 3.63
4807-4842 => 3.93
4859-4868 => 3.55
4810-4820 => 3.94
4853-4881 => 3.67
